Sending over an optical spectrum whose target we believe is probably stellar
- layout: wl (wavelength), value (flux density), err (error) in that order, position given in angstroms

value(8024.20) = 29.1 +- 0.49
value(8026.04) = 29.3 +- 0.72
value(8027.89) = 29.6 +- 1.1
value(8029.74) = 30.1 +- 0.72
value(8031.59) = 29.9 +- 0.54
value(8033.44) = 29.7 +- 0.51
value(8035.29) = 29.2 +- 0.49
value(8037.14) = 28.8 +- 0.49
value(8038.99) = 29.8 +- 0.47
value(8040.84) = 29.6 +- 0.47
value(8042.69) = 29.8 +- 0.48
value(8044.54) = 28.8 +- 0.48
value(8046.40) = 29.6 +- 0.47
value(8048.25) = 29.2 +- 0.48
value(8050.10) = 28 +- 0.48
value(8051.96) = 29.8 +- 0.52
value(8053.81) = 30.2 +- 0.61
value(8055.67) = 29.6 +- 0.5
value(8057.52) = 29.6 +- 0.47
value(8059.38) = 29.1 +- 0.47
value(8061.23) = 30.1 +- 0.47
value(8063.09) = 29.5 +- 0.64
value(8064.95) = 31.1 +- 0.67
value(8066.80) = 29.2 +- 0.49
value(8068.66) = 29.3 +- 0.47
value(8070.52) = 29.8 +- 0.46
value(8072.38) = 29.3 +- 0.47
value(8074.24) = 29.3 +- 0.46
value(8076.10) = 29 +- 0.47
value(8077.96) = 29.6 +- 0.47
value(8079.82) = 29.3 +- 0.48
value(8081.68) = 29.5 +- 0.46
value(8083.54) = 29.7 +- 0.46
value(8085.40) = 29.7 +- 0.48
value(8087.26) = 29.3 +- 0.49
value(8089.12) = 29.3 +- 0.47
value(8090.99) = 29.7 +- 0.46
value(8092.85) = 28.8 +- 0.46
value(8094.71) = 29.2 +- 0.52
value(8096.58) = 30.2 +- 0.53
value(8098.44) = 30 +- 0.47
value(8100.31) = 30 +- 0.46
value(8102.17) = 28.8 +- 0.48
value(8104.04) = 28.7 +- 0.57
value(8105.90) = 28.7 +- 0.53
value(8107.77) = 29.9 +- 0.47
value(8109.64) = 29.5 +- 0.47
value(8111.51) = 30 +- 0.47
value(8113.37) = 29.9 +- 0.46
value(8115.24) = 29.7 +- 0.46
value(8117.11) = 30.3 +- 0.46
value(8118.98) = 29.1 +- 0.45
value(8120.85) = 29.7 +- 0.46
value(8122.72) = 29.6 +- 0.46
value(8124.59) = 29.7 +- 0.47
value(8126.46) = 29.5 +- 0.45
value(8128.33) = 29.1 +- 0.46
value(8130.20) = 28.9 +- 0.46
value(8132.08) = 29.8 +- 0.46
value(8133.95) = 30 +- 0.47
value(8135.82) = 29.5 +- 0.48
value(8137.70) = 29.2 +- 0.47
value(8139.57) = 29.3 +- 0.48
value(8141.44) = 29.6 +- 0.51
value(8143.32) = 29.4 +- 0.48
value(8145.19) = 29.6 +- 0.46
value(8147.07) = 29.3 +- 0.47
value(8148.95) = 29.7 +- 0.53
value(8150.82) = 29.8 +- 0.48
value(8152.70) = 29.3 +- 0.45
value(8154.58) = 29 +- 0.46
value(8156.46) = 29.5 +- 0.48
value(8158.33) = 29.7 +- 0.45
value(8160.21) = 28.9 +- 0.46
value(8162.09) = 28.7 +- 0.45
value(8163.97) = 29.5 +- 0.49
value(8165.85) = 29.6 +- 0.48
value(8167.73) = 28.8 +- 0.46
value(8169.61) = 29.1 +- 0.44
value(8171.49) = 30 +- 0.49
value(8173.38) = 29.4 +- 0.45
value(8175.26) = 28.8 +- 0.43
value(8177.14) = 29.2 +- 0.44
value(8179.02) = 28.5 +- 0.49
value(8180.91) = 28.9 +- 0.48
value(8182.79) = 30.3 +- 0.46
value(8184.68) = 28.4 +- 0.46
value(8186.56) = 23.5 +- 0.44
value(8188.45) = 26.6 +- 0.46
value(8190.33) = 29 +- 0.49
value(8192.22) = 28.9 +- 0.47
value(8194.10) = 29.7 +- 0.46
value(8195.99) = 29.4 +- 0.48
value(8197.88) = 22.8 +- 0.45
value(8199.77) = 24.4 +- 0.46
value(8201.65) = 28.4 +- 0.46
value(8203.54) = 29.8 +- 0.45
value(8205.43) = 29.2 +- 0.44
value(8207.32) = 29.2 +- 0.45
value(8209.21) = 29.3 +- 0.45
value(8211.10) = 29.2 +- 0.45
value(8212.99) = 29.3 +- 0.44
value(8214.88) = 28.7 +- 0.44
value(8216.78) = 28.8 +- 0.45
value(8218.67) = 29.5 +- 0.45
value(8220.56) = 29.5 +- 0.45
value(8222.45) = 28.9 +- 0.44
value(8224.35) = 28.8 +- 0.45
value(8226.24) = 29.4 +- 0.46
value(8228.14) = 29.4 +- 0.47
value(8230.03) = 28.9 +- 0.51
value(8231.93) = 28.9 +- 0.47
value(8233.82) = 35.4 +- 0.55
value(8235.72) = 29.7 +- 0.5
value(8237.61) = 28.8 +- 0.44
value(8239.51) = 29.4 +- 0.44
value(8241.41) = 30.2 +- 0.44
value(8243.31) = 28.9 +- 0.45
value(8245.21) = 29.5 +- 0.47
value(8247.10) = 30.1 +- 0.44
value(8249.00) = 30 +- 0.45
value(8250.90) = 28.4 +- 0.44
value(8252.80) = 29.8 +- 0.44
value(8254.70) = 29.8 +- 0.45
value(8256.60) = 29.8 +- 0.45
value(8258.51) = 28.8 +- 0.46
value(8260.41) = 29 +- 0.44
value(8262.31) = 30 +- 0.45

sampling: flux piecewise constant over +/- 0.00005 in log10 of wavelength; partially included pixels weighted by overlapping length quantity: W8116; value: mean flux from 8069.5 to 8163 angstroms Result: 29.5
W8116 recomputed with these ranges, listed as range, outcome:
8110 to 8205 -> 29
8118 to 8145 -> 29.5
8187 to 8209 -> 27.9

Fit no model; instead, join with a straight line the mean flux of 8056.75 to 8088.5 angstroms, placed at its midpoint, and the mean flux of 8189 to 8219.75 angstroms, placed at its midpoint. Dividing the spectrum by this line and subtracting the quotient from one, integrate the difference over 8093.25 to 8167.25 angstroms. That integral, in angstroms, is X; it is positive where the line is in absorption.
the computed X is -1.02 angstroms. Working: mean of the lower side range 29.6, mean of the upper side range 28.5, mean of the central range 29.5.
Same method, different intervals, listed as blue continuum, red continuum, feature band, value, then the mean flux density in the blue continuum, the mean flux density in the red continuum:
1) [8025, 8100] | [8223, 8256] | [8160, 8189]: 1.0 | 29.5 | 29.7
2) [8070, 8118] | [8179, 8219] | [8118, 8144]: -0.4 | 29.5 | 28.2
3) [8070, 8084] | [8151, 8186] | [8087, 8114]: -0.1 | 29.4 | 29.1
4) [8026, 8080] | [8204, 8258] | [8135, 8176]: 0.2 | 29.5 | 29.5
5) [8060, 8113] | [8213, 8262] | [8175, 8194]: 0.8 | 29.5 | 29.5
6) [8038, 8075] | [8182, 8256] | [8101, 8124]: -0.1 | 29.5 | 28.9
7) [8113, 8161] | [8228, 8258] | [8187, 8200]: 1.0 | 29.5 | 29.8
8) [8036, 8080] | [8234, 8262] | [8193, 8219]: 1.1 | 29.5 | 29.6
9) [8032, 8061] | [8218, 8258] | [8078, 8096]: 0.0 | 29.4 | 29.7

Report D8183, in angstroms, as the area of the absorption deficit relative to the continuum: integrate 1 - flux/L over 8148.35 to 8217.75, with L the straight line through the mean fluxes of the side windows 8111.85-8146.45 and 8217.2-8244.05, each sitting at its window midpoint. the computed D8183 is 2.2 angstroms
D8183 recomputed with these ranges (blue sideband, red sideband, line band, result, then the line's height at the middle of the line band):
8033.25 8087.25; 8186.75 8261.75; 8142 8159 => -0.1 angstroms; 29.2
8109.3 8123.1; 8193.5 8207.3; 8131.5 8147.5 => -0.2 angstroms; 29.2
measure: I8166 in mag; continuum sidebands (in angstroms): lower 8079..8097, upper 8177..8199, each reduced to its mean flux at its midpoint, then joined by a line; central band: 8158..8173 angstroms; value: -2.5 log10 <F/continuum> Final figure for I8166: -0.040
